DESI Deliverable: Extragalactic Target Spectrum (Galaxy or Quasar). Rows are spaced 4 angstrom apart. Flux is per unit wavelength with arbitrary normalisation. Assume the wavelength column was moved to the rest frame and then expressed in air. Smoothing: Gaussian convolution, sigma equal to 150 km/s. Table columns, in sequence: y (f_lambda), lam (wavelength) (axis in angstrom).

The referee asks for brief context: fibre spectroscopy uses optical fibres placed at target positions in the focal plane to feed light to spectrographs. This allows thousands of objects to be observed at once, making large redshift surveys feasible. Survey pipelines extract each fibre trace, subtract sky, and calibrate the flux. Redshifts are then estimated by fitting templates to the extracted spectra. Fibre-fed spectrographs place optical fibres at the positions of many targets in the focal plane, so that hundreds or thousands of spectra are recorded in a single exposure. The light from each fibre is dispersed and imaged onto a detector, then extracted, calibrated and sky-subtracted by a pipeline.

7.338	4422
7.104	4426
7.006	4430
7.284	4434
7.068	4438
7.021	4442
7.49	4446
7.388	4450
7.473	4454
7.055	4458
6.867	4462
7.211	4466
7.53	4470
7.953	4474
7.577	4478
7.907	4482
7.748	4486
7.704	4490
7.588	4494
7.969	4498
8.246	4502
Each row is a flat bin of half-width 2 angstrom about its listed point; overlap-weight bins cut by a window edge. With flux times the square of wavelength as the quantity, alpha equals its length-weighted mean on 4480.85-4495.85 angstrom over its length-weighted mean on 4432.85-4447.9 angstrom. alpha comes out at 1.1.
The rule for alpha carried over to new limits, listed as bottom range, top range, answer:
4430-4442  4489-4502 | 1.13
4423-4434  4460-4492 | 1.08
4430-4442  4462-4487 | 1.08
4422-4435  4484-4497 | 1.11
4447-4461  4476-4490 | 1.08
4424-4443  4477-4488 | 1.12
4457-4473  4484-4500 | 1.09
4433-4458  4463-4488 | 1.06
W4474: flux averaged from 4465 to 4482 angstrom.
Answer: 7.63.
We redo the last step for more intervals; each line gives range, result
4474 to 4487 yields 7.78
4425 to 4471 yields 7.2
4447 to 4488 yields 7.47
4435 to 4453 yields 7.26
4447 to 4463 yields 7.23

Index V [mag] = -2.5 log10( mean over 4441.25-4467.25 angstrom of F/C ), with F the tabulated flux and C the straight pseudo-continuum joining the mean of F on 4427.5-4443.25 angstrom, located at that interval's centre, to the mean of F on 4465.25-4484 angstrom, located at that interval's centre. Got 0.02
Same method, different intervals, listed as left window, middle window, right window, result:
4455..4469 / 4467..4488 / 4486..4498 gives -0.042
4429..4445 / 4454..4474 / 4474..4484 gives 0.040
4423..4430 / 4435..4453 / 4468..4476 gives 0.014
